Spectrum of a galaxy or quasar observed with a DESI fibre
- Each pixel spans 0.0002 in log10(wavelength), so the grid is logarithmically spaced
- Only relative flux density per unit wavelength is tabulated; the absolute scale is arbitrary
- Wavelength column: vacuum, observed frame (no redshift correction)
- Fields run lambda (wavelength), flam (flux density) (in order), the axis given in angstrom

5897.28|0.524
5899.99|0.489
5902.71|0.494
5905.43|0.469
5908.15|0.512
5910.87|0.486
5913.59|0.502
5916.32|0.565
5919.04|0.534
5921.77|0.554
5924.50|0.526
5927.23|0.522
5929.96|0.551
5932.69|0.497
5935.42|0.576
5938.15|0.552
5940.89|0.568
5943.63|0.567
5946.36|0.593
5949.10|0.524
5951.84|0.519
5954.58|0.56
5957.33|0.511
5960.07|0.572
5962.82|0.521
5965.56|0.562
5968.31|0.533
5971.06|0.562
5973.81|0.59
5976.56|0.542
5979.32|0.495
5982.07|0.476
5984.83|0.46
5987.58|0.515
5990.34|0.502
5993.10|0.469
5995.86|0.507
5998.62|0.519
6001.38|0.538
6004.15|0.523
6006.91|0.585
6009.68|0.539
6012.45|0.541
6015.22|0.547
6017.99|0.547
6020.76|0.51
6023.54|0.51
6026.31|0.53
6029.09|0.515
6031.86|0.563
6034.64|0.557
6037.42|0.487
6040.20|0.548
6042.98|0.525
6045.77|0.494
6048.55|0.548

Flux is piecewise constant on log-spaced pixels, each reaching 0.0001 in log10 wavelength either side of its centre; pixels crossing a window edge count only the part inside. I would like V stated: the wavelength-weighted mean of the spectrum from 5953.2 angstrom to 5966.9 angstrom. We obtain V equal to 0.545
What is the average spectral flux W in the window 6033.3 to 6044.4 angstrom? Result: 0.529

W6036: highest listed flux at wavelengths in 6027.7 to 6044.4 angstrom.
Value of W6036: 0.563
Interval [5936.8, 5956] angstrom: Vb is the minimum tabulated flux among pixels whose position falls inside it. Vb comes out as 0.519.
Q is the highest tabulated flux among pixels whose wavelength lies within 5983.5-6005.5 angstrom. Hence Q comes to 0.538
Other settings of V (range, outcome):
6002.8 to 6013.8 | 0.547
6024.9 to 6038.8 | 0.531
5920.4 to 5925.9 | 0.539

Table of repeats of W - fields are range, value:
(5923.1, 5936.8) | 0.535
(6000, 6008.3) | 0.549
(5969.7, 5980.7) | 0.547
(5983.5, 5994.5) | 0.487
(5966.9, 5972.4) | 0.547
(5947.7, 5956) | 0.534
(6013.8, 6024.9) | 0.528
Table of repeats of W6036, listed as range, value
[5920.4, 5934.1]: 0.554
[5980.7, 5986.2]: 0.476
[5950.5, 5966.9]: 0.572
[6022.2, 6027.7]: 0.53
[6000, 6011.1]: 0.585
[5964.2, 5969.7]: 0.562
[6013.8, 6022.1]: 0.547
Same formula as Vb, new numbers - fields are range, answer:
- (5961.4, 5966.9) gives 0.521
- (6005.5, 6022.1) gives 0.51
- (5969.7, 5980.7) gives 0.495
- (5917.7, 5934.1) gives 0.497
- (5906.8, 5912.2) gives 0.486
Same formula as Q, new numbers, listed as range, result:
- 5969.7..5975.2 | 0.59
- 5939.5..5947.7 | 0.593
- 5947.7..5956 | 0.56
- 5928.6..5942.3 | 0.576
